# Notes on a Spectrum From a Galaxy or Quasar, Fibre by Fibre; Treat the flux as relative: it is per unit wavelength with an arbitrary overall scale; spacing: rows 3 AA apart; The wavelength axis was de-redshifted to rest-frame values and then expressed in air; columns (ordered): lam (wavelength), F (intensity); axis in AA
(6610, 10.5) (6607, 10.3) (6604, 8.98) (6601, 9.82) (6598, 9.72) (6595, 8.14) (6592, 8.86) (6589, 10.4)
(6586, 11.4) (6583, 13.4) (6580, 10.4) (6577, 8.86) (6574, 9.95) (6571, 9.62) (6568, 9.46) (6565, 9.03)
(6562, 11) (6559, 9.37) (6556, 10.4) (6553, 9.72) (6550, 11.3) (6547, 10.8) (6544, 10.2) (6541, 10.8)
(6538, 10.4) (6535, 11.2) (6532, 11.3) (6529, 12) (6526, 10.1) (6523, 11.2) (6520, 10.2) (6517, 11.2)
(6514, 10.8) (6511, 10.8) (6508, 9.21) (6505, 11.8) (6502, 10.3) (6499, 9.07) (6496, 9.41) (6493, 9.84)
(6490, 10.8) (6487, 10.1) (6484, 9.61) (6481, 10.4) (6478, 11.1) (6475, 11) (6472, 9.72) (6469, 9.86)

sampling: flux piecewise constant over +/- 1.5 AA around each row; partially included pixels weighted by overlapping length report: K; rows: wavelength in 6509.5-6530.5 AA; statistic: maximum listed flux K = 12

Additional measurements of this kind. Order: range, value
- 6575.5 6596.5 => 13.4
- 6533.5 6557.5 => 11.3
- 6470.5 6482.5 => 11.1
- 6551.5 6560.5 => 10.4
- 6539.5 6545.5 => 10.8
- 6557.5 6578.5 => 11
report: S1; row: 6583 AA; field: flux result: 13.4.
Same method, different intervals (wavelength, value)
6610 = 10.5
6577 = 8.86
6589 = 10.4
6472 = 9.72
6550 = 11.3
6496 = 9.41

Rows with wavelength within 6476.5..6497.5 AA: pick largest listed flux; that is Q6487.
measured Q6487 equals 11.1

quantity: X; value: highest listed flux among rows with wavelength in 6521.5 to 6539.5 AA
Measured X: 12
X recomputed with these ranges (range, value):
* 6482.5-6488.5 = 10.1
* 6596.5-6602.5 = 9.82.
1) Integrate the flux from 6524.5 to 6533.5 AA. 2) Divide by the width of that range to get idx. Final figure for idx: 11.1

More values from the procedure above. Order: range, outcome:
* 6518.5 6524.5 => 10.7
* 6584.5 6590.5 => 10.9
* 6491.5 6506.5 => 10.1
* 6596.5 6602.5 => 9.77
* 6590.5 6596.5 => 8.5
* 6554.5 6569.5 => 9.85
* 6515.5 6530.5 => 10.9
